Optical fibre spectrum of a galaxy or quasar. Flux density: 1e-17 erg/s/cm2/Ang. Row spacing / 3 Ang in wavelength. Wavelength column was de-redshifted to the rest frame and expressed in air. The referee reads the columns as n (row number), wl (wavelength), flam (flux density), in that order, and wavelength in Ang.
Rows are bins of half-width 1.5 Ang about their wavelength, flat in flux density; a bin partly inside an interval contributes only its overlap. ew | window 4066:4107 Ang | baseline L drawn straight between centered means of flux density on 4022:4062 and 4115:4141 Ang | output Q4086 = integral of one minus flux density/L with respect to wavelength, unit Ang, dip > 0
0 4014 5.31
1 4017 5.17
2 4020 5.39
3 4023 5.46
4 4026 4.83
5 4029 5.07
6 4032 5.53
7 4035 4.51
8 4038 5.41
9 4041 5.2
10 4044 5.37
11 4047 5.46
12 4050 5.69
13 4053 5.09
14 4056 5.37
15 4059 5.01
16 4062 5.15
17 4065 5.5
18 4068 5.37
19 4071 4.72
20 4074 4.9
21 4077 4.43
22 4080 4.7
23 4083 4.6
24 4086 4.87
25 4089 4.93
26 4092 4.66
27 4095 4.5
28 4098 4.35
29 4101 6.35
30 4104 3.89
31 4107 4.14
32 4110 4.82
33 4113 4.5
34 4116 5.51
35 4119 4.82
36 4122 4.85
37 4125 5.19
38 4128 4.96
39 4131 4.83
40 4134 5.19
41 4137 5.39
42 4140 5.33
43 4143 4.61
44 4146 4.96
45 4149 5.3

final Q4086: 3.1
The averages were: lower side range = 5.22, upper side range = 5.11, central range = 4.77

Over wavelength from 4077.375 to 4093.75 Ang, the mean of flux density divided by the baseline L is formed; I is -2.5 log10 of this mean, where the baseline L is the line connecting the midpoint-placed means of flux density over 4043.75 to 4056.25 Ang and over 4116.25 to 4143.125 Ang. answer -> 0.11 mag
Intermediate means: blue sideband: 5.4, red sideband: 5.06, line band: 4.73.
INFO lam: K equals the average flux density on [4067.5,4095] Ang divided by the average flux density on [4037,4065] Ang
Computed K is 0.90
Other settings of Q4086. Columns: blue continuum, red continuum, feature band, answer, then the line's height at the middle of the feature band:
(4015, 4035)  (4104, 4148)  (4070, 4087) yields 1.15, 5.04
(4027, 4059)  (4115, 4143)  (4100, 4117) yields 1.06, 5.12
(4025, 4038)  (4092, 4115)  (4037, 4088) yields -2.30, 4.88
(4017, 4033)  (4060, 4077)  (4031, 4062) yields -0.62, 5.15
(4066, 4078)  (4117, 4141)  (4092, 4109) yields 1.14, 4.99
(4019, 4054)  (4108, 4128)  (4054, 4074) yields -0.08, 5.14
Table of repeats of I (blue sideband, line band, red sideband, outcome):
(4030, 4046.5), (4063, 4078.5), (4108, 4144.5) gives 0.03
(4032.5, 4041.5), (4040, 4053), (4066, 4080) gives -0.08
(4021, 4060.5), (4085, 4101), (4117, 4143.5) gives 0.07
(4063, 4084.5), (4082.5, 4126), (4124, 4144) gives 0.04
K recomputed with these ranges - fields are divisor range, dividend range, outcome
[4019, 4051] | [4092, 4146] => 0.93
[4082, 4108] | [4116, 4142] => 1.08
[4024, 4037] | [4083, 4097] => 0.94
